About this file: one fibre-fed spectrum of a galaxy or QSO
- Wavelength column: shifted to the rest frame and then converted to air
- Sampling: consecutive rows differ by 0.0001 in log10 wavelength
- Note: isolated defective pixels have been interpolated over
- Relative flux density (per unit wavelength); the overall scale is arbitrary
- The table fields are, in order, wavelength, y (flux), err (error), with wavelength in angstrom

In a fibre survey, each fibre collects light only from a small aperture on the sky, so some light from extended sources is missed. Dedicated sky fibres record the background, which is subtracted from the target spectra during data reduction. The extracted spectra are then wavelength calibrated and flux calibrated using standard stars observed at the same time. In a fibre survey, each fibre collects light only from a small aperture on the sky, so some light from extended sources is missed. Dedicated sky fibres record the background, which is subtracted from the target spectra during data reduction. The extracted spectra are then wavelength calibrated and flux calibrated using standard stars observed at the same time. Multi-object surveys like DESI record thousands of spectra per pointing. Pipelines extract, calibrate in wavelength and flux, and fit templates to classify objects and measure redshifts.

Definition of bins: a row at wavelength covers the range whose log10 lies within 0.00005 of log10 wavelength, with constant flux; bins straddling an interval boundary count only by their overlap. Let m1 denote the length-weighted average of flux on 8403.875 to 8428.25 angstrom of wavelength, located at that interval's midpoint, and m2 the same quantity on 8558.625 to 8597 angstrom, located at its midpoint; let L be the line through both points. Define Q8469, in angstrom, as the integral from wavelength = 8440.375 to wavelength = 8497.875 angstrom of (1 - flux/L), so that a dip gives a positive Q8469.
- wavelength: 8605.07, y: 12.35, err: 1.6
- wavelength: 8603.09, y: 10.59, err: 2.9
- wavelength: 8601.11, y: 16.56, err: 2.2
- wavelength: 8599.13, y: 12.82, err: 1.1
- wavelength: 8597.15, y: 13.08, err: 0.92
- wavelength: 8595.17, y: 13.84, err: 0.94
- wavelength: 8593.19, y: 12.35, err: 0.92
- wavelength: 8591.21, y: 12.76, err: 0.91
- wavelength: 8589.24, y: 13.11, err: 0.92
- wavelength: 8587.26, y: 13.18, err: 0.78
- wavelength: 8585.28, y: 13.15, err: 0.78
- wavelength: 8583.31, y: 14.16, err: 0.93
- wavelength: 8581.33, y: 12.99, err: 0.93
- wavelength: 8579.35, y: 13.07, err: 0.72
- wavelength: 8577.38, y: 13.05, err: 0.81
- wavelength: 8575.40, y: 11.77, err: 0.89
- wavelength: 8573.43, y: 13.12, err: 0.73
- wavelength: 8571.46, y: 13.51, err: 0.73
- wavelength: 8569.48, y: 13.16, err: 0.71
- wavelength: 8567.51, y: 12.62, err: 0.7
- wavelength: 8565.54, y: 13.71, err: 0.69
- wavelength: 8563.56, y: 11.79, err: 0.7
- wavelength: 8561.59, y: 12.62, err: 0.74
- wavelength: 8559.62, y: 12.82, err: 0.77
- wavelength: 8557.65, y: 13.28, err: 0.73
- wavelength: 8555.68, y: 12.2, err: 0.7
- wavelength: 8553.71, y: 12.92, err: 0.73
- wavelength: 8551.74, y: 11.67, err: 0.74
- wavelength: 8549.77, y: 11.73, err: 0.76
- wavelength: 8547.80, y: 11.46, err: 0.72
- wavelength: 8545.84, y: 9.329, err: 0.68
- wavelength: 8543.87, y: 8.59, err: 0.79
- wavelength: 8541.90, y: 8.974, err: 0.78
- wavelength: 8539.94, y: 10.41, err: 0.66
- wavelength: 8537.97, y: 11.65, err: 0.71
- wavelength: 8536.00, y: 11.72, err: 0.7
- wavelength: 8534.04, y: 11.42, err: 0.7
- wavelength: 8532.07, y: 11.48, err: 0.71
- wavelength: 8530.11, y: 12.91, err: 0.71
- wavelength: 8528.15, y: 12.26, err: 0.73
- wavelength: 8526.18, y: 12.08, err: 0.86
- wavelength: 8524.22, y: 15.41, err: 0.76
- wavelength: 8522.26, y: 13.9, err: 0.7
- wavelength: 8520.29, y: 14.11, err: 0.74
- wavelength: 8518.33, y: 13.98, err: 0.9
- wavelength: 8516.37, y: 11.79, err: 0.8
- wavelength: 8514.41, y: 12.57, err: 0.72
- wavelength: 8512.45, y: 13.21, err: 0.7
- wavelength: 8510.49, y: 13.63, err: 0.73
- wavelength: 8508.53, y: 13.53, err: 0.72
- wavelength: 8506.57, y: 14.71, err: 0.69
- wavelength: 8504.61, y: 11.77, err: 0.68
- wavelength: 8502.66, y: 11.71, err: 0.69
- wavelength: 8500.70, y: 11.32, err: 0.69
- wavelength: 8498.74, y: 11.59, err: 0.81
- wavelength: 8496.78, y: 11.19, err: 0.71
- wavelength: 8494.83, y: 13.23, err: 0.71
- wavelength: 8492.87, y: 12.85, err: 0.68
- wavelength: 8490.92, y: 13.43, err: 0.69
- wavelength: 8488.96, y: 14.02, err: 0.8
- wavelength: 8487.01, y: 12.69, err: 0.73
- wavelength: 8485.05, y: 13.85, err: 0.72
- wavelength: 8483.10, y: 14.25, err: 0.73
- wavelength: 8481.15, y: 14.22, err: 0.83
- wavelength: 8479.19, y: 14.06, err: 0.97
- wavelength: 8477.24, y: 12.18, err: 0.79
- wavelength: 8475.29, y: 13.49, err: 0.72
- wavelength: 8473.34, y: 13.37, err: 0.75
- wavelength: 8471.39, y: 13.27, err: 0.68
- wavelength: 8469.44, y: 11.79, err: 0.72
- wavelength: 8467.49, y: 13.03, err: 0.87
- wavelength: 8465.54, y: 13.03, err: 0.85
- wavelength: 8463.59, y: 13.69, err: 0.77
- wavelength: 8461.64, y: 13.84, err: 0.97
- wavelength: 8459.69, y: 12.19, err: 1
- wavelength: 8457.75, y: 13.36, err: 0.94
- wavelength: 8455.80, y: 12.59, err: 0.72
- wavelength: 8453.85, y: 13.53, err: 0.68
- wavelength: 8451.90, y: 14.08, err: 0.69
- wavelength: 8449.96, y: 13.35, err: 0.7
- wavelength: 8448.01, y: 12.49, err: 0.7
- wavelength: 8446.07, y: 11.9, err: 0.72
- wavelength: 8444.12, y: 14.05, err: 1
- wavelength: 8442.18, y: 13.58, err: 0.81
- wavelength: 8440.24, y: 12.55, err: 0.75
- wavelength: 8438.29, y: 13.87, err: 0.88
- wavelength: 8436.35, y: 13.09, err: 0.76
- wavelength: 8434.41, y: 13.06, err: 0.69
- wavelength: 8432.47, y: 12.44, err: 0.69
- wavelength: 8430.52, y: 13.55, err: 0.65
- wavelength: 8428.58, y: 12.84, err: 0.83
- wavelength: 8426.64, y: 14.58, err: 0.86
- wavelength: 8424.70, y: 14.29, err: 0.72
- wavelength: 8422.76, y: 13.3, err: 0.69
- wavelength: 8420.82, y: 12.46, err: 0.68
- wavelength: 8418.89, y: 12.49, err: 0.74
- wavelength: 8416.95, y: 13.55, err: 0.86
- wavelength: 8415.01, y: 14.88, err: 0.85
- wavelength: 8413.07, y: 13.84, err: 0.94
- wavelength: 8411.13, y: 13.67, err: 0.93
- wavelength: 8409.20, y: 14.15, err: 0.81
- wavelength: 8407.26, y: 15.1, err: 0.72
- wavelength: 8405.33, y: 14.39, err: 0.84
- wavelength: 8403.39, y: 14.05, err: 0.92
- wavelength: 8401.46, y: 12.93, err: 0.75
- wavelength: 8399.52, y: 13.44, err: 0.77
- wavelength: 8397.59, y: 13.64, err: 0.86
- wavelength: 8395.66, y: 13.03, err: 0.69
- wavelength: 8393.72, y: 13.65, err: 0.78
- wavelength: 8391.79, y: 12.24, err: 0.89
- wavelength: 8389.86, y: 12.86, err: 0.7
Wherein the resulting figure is 1.7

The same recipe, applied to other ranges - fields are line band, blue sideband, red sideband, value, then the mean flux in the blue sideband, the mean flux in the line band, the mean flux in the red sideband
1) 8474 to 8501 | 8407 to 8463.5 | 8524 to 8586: -0.4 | 13.4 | 13.1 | 12.2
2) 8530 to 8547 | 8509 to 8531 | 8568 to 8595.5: 3.3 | 13.3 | 10.6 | 13.1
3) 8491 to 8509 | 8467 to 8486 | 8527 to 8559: 0.3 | 13.4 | 12.5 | 11.4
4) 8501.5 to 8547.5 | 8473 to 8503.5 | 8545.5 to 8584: 2.1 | 13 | 12.2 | 12.6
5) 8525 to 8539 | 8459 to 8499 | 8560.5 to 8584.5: 1.1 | 13.1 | 12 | 13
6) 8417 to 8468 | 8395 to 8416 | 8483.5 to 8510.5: 1.0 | 13.9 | 13.2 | 12.8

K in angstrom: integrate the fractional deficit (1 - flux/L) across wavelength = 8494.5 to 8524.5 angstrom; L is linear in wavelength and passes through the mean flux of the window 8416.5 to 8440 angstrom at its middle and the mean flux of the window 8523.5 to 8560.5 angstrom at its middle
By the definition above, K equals -2.0 angstrom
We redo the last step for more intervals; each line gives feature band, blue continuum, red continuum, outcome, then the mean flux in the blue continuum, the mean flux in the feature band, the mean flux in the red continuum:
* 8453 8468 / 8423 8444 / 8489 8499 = -0.1 angstrom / 13.4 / 13.2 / 12.7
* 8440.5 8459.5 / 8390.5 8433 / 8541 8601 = 0.2 angstrom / 13.6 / 13.2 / 12.5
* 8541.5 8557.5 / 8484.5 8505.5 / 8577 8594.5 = 2.3 angstrom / 12.5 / 11.1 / 13.1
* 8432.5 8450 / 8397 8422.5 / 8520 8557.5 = 0.3 angstrom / 13.7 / 13.1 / 11.8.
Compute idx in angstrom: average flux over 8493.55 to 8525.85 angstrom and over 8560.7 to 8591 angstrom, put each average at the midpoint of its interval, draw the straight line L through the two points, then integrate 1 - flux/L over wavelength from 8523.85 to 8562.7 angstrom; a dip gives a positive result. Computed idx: 3.9 angstrom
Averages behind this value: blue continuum 13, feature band 11.7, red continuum 13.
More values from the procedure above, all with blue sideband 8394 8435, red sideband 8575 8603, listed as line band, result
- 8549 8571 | 1.10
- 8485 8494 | 0.08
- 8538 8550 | 2.90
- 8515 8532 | 0.23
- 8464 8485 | 0.26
